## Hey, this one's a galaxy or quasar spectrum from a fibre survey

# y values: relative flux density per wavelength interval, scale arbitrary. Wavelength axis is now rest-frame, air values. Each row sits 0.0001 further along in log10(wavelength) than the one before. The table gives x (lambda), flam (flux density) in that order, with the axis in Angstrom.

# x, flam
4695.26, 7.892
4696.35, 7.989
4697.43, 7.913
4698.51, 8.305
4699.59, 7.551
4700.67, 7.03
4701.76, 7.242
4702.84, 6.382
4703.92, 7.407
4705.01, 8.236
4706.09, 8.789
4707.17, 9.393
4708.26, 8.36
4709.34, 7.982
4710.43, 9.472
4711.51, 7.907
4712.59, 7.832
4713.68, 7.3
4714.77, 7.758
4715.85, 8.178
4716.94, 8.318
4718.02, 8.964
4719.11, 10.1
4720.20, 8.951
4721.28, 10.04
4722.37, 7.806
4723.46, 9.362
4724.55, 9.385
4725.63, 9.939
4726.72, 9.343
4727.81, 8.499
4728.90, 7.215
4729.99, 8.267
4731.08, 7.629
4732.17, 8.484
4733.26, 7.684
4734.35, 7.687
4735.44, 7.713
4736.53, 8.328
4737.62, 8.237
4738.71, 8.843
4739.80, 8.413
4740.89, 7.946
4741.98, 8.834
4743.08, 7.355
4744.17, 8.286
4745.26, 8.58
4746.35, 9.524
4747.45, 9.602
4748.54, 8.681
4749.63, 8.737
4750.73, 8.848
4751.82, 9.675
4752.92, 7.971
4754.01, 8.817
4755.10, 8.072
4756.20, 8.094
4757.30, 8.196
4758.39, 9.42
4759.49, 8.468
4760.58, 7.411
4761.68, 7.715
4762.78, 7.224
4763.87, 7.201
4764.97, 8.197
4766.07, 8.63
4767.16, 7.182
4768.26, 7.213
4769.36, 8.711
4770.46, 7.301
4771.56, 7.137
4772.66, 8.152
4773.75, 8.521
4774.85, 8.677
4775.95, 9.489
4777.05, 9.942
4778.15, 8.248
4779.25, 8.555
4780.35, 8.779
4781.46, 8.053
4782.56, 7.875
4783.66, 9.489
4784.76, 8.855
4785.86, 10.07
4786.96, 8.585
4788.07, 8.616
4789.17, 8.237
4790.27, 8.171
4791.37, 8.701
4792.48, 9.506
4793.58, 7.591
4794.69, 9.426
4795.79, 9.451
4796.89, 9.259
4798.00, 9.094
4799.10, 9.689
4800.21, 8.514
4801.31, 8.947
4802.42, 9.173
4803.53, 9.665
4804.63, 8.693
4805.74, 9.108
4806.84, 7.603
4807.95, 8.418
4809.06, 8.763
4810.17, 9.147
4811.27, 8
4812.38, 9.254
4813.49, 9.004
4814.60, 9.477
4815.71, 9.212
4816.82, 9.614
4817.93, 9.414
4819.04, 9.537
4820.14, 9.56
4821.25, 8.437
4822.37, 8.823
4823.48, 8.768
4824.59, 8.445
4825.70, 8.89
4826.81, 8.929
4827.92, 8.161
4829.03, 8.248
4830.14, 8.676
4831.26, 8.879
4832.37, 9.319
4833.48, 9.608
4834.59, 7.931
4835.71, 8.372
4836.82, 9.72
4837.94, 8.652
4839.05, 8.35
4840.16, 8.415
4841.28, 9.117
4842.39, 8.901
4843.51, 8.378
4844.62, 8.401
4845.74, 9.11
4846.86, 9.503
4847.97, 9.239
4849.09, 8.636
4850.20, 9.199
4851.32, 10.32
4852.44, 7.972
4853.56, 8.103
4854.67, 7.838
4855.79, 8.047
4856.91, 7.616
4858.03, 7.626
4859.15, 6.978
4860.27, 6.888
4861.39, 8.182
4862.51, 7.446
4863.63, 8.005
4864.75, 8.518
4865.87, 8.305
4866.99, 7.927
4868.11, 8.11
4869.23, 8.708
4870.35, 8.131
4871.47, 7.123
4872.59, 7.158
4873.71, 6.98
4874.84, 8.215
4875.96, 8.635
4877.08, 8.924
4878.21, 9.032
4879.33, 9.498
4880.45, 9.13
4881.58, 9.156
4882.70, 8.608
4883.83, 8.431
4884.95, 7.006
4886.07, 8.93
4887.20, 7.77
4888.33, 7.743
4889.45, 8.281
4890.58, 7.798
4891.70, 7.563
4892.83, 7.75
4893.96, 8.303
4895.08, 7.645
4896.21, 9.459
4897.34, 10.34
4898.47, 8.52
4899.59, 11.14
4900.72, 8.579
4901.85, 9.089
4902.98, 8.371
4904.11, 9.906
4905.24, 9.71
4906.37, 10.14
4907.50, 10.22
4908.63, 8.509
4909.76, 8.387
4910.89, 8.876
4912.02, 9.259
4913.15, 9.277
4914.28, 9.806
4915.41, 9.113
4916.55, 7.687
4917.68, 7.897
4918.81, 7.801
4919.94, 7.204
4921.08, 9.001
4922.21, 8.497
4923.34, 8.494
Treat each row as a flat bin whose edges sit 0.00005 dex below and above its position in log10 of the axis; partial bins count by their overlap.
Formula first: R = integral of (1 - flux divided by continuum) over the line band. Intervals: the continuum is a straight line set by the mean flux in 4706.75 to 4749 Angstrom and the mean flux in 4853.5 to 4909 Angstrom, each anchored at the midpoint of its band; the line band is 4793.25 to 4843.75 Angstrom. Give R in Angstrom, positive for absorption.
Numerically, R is -2.6 Angstrom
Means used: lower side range 8.51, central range 8.89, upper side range 8.41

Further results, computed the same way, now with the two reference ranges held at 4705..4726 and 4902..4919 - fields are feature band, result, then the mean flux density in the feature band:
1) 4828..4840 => 0.2 Angstrom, 8.74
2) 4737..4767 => 1.3 Angstrom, 8.39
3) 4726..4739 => 0.8 Angstrom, 8.17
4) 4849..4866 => 1.6 Angstrom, 8.08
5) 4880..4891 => 0.9 Angstrom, 8.28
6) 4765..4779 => 0.8 Angstrom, 8.27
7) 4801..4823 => -0.3 Angstrom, 8.99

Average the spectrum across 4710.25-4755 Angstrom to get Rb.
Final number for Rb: 8.54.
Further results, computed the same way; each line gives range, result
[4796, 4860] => 8.78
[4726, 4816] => 8.53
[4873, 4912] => 8.73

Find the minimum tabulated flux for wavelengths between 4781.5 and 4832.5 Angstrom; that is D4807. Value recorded 7.591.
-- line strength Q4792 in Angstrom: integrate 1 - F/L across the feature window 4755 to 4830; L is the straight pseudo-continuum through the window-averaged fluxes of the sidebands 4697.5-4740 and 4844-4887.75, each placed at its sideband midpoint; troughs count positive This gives -3.03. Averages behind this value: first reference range 8.31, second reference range 8.29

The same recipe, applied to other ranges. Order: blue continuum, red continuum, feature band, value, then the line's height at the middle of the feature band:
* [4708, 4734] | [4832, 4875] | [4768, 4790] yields -0.25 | 8.44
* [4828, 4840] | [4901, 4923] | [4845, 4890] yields 2.67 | 8.8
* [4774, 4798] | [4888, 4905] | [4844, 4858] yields 0.24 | 8.78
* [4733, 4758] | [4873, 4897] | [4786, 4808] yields -1.16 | 8.41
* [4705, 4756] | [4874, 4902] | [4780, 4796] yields -0.34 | 8.56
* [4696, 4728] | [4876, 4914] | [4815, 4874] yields 1.38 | 8.71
